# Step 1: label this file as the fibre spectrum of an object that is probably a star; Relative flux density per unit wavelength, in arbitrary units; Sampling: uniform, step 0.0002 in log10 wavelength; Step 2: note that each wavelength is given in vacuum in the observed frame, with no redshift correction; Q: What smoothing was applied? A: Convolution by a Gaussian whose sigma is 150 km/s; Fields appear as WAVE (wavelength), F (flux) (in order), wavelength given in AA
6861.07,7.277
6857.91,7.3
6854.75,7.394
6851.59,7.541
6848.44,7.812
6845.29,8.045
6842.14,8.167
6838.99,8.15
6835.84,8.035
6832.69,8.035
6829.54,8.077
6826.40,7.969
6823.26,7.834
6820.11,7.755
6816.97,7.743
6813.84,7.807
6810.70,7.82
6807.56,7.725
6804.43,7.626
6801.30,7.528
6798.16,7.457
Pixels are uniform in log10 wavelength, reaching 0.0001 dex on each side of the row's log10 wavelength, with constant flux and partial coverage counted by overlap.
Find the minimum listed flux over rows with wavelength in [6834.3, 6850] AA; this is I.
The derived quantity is 7.812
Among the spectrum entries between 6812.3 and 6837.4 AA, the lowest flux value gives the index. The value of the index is 7.743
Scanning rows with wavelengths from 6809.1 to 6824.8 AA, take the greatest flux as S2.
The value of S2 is 7.834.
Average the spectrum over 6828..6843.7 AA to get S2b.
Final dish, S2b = 8.09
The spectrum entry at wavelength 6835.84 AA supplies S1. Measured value 8.035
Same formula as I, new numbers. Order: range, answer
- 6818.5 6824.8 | 7.755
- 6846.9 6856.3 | 7.394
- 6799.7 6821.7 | 7.528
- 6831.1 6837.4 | 8.035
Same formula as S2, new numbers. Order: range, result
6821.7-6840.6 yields 8.15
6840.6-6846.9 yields 8.167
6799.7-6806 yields 7.626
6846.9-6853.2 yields 7.812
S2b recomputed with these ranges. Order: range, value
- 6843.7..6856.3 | 7.7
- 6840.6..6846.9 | 8.11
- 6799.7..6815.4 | 7.7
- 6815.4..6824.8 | 7.78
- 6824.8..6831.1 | 8.03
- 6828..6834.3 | 8.05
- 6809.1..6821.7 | 7.78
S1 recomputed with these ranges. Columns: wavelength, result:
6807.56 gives 7.725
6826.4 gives 7.969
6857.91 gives 7.3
